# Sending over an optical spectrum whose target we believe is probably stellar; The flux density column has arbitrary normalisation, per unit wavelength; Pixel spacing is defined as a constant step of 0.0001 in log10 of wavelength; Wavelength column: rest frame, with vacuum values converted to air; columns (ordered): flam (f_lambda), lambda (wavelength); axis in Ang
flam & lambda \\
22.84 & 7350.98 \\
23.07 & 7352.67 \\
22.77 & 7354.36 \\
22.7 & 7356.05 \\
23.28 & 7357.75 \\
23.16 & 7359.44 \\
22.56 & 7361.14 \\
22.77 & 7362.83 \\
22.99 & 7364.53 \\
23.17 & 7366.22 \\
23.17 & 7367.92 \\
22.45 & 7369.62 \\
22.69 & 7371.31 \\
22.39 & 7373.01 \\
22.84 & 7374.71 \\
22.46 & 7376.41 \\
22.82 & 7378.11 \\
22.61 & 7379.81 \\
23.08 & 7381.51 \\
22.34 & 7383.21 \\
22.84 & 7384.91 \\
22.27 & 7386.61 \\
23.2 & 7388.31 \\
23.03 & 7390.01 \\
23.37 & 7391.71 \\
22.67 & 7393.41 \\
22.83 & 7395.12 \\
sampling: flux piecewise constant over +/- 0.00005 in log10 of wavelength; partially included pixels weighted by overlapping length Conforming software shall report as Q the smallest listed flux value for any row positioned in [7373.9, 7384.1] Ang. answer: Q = 22.34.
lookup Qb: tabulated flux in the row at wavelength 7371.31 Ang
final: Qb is 22.69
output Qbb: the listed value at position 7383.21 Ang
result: 22.34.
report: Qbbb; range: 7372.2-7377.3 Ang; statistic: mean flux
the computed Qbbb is 22.5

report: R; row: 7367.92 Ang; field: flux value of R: 23.17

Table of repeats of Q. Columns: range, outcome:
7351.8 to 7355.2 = 22.77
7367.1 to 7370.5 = 22.45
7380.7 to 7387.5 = 22.27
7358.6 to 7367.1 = 22.56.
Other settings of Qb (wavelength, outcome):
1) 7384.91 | 22.84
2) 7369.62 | 22.45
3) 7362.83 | 22.77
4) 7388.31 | 23.2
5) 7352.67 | 23.07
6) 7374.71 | 22.84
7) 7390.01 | 23.03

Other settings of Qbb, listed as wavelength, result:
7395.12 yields 22.83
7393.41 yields 22.67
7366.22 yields 23.17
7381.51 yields 23.08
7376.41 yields 22.46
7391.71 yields 23.37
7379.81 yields 22.61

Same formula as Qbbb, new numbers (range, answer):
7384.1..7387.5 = 22.6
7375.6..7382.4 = 22.7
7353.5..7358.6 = 22.9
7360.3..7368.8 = 22.9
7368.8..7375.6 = 22.6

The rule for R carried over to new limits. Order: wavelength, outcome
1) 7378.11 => 22.82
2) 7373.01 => 22.39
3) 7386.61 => 22.27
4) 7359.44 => 23.16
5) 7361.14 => 22.56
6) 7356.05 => 22.7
